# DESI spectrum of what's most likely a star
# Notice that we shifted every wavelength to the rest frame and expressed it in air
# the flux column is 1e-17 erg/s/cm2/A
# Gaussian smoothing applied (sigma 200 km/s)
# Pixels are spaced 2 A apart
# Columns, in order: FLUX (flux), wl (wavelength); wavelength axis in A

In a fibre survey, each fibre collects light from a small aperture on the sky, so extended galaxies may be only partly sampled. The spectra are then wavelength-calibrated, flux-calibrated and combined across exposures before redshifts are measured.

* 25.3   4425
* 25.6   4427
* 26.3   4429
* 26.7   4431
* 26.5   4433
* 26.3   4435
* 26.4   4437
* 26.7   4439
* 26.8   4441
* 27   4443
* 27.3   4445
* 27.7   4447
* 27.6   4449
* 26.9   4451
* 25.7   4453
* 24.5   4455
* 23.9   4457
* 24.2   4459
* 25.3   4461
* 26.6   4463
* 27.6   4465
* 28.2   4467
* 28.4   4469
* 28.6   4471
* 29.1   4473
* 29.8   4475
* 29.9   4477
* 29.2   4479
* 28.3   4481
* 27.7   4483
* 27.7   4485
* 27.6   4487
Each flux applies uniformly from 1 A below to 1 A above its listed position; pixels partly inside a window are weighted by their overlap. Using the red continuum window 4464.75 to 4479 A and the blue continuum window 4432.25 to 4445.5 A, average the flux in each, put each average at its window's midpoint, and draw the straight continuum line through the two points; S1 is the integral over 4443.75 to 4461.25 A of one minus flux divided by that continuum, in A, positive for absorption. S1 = 1.0 A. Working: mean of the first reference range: 26.7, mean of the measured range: 25.9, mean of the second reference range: 28.9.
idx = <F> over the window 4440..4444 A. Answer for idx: 26.9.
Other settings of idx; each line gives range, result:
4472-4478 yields 29.6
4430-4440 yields 26.5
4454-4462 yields 24.5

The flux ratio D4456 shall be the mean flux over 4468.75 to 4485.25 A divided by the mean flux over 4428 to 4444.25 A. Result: 1.08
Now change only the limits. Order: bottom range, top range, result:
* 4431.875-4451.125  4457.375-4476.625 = 1.02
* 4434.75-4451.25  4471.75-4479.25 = 1.09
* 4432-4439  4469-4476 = 1.10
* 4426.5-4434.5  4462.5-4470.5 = 1.06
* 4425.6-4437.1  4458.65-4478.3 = 1.06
